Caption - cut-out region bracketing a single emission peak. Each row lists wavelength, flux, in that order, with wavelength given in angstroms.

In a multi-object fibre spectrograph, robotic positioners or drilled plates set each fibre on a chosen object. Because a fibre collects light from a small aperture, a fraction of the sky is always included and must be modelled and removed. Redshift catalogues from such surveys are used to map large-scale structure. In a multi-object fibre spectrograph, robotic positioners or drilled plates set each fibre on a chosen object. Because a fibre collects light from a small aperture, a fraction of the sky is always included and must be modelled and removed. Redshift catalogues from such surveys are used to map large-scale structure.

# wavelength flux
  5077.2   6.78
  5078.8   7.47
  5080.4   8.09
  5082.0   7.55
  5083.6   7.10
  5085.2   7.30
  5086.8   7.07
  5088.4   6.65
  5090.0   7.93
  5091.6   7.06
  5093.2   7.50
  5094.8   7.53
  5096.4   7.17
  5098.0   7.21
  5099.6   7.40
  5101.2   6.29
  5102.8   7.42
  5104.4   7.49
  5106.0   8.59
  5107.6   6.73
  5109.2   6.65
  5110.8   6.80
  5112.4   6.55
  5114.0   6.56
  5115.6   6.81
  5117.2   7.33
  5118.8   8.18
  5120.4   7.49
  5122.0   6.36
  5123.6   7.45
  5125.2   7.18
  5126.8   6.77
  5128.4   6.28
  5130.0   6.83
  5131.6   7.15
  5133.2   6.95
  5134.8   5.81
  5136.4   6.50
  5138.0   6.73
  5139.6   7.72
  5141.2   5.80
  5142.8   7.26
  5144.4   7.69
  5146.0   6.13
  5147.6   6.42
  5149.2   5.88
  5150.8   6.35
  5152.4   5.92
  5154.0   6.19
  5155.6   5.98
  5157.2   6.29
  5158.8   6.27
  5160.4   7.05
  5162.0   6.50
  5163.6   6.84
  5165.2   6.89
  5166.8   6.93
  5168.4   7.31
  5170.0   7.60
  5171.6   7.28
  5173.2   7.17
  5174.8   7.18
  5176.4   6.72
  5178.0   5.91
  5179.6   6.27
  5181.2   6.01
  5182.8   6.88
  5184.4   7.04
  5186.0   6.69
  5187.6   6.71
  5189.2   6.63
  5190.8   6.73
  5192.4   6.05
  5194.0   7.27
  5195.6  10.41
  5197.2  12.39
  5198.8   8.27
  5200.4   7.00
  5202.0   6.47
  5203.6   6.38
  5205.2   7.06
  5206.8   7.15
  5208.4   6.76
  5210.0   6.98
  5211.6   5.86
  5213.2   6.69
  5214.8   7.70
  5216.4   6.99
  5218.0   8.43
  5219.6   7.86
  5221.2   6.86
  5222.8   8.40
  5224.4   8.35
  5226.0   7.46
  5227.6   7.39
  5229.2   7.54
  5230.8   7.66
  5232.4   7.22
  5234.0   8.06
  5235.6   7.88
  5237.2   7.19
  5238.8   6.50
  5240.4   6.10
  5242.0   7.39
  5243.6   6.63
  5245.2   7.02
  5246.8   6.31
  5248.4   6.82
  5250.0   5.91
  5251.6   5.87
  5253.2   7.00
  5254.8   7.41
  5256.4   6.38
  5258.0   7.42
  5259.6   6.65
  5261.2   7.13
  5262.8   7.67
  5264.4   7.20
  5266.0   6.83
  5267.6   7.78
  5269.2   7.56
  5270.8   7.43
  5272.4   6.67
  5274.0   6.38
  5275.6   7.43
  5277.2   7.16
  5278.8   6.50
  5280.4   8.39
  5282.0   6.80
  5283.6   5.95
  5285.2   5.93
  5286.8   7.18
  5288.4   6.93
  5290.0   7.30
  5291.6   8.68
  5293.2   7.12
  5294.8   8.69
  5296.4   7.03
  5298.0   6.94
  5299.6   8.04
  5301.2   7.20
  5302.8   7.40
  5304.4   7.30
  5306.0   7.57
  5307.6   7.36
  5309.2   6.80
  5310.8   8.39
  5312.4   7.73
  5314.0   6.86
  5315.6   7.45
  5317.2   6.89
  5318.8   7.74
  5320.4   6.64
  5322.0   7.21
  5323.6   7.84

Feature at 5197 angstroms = H-gamma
